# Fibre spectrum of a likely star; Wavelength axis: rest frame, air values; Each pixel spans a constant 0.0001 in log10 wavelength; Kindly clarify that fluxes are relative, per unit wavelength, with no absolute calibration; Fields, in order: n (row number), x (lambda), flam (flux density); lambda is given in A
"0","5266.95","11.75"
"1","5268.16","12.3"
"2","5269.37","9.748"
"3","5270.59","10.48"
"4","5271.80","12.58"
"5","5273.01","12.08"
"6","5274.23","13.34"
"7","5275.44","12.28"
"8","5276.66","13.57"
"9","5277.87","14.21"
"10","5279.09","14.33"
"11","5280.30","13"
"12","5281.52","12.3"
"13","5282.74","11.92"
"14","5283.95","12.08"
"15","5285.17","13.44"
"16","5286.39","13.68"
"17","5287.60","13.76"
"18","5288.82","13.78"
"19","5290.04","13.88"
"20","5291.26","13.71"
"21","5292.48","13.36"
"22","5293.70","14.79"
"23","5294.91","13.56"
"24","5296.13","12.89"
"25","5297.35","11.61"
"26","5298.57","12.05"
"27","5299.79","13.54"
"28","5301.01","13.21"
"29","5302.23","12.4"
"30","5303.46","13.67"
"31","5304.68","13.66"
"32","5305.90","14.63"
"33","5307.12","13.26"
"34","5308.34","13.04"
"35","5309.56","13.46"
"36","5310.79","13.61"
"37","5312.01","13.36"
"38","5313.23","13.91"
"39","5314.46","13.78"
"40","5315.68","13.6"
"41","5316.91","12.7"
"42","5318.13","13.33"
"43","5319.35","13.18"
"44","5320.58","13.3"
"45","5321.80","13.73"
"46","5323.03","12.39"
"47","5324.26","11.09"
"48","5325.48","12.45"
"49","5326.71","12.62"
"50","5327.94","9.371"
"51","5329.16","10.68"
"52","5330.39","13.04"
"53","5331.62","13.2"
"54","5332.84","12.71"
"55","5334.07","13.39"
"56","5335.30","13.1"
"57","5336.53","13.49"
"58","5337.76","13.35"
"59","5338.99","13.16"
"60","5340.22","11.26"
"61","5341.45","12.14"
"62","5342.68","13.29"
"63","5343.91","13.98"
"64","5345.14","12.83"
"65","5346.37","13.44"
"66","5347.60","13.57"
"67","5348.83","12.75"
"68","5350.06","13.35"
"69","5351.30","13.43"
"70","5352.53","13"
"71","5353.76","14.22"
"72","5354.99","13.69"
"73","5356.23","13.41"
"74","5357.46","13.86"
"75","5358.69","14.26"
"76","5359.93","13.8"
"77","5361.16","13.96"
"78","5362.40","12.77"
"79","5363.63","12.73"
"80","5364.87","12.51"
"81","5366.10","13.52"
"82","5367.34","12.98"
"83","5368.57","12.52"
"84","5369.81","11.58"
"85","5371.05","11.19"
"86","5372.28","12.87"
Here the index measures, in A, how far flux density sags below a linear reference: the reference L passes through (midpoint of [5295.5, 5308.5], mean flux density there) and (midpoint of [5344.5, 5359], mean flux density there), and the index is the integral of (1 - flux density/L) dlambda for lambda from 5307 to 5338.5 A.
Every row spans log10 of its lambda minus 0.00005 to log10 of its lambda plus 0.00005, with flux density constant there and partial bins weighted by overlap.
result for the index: 0.86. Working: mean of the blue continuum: 13.1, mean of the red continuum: 13.5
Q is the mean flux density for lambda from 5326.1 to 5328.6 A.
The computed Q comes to 11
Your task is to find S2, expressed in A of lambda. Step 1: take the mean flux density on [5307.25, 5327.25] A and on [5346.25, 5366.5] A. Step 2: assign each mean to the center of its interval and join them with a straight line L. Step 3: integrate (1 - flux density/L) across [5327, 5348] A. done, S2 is 0.9 A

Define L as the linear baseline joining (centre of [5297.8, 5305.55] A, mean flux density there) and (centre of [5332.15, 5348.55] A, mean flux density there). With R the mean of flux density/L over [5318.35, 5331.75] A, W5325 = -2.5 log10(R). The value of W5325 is 0.07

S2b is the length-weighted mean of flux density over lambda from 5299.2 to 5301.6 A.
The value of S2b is 13.4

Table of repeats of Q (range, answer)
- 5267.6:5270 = 11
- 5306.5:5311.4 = 13.3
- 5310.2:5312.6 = 13.5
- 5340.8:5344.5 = 13.1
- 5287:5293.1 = 13.7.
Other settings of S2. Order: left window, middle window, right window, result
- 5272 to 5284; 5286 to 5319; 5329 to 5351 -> -1.16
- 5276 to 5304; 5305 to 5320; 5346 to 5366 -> -0.21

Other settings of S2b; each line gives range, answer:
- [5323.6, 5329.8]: 11.3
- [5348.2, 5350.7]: 13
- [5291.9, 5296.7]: 13.7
